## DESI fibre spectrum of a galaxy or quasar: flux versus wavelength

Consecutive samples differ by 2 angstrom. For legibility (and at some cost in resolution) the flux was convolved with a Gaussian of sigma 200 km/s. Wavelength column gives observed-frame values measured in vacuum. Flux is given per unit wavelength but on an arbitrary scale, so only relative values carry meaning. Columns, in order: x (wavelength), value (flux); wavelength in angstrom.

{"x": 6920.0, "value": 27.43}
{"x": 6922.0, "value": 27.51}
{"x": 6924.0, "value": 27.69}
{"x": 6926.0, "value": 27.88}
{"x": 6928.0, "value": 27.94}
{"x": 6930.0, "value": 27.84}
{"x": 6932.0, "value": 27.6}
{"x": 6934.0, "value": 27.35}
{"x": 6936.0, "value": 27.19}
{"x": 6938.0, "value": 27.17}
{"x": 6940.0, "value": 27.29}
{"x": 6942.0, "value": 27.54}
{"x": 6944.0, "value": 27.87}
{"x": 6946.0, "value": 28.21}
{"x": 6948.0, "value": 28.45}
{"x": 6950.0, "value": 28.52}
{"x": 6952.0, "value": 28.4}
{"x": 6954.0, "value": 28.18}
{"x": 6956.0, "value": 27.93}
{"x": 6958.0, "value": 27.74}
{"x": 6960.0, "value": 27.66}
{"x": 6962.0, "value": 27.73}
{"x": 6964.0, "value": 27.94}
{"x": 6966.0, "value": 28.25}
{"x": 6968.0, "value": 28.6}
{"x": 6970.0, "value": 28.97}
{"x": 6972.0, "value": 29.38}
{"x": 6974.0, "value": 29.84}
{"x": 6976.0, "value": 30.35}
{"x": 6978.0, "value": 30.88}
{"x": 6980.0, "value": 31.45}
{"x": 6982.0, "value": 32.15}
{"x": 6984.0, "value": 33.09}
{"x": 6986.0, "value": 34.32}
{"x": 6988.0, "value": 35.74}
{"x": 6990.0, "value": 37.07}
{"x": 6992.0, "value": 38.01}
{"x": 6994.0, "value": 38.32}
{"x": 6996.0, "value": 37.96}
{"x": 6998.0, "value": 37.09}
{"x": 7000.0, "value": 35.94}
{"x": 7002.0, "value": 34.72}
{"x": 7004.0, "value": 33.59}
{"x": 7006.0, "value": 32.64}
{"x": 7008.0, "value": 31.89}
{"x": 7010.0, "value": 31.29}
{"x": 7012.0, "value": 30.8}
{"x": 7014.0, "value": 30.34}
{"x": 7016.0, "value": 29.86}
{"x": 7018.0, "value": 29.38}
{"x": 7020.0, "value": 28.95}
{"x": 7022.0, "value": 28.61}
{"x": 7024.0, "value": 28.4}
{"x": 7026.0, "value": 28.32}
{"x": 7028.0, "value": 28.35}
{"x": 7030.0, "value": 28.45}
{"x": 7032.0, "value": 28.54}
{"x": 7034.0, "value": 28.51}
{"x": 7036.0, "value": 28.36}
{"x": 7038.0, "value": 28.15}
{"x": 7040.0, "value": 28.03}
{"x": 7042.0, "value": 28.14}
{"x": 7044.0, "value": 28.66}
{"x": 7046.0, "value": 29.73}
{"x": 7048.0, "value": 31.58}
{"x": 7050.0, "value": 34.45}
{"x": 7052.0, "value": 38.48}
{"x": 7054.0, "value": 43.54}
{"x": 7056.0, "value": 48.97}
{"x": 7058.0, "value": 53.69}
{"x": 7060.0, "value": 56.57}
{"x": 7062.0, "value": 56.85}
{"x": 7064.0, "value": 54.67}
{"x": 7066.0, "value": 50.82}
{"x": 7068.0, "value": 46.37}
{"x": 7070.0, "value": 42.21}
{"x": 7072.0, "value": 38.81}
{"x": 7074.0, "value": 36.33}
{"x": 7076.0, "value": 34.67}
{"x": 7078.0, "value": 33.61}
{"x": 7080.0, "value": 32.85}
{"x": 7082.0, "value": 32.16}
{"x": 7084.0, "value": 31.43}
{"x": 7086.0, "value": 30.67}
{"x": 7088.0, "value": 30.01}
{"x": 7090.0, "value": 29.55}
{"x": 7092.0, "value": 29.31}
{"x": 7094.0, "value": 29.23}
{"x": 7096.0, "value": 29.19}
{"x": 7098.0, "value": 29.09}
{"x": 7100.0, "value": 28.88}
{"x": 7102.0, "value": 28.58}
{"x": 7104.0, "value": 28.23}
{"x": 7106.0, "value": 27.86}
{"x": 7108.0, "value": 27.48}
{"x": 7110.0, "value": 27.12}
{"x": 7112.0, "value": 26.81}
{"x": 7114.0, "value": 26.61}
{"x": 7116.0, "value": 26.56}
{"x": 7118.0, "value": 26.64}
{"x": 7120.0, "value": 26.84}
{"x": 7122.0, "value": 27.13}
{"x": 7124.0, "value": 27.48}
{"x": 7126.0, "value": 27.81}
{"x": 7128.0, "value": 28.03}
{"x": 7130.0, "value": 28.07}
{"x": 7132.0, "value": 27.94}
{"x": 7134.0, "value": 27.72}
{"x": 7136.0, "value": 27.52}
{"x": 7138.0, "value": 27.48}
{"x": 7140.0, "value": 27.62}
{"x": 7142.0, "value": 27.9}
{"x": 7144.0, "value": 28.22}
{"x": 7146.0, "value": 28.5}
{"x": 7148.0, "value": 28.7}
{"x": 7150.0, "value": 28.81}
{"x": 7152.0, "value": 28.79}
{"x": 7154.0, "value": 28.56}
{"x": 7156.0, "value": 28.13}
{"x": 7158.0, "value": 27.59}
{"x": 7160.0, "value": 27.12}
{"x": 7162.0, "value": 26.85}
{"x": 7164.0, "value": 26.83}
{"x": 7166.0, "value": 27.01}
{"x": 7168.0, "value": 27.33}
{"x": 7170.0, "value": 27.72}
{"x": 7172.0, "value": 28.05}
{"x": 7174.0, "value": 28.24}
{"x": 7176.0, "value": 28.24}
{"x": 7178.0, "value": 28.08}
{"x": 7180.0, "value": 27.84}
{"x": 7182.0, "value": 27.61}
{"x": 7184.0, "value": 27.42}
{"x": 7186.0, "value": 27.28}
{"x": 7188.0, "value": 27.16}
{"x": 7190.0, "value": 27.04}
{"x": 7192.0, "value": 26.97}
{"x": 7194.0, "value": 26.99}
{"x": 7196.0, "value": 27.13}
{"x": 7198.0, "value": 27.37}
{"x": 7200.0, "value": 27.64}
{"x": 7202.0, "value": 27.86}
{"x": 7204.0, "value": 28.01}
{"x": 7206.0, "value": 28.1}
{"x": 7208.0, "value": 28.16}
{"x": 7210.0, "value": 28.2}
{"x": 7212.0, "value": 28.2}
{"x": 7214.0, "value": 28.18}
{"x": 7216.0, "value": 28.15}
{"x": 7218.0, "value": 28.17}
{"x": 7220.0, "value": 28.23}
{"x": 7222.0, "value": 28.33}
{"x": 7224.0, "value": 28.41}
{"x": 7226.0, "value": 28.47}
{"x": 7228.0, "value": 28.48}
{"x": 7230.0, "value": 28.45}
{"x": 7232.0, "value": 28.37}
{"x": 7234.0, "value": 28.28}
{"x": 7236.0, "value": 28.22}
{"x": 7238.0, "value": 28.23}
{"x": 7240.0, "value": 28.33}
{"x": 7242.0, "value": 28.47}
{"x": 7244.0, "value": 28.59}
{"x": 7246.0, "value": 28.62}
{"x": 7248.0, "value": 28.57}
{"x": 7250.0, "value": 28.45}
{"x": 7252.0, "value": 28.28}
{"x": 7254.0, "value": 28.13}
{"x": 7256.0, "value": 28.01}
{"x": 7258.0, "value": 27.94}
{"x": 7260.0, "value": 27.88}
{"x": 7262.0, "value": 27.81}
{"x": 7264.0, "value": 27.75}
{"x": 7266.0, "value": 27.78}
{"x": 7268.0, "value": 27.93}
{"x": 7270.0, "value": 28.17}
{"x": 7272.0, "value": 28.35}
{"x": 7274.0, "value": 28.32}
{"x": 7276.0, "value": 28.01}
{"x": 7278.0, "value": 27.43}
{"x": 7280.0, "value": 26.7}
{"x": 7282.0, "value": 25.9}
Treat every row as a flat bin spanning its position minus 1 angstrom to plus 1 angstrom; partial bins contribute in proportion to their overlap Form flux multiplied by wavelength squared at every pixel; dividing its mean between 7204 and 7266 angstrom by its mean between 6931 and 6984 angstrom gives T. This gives 1.1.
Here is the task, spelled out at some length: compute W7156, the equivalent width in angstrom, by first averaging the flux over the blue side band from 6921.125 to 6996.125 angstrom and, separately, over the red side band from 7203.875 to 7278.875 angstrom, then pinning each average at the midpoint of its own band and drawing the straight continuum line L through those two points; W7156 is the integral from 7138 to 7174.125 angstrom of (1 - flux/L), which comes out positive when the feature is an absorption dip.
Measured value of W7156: 1.03 angstrom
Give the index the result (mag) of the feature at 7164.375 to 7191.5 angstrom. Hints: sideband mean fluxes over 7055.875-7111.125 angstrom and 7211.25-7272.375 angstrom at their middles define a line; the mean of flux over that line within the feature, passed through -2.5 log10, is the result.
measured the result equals 0.14 mag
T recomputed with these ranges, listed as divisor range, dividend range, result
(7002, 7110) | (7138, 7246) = 0.86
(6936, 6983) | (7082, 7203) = 1.03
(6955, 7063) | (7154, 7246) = 0.89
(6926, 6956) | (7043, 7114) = 1.34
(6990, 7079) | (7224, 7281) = 0.84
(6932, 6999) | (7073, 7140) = 0.99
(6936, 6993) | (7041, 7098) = 1.30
